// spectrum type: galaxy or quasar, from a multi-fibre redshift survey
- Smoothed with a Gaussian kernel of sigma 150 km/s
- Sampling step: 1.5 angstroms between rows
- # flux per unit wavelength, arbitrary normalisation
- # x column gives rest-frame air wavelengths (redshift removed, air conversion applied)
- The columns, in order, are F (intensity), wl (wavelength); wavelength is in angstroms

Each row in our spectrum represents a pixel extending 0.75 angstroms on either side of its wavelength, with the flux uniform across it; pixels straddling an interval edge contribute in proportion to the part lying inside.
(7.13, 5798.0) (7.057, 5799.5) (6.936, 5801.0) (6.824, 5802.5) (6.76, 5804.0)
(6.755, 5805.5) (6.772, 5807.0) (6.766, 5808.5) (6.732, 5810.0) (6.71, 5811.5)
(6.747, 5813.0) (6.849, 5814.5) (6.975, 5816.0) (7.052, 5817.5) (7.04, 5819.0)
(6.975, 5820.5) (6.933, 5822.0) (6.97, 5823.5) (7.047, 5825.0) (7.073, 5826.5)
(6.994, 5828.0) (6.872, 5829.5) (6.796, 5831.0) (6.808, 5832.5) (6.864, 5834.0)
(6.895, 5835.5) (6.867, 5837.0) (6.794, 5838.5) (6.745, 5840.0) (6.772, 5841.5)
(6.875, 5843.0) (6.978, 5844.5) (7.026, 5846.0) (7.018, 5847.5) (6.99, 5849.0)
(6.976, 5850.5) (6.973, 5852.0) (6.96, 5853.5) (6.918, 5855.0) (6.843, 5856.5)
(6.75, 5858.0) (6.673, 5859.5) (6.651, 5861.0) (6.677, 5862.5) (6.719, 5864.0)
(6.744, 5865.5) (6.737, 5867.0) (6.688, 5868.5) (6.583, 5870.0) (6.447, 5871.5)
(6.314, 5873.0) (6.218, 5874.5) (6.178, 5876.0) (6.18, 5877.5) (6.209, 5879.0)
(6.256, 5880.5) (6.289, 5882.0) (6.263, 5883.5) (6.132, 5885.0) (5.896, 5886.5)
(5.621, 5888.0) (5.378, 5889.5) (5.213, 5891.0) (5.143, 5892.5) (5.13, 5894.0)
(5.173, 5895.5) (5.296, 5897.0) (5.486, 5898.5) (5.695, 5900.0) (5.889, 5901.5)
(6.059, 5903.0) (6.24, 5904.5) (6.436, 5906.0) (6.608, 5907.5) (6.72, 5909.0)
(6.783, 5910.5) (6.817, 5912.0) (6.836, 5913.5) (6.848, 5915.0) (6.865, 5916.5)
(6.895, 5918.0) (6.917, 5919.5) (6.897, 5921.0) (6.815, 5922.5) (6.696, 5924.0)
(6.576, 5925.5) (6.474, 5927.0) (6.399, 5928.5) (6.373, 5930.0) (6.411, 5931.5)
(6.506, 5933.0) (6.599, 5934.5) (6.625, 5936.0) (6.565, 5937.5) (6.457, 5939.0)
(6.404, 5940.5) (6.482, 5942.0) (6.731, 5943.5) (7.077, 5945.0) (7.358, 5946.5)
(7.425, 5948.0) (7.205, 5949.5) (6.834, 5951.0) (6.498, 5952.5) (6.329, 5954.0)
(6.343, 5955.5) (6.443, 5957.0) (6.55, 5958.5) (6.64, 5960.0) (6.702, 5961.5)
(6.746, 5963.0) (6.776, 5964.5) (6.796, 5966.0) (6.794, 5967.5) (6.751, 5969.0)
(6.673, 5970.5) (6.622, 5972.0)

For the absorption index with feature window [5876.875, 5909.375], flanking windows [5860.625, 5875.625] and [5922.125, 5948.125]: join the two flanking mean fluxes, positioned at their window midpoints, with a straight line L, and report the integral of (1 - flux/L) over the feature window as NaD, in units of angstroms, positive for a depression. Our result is 3.6 angstroms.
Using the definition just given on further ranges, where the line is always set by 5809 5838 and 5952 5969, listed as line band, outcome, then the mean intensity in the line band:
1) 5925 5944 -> 0.5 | 6.5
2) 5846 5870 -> 0.0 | 6.82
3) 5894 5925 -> 1.6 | 6.37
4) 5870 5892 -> 2.4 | 6.05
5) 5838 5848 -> 0.0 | 6.89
